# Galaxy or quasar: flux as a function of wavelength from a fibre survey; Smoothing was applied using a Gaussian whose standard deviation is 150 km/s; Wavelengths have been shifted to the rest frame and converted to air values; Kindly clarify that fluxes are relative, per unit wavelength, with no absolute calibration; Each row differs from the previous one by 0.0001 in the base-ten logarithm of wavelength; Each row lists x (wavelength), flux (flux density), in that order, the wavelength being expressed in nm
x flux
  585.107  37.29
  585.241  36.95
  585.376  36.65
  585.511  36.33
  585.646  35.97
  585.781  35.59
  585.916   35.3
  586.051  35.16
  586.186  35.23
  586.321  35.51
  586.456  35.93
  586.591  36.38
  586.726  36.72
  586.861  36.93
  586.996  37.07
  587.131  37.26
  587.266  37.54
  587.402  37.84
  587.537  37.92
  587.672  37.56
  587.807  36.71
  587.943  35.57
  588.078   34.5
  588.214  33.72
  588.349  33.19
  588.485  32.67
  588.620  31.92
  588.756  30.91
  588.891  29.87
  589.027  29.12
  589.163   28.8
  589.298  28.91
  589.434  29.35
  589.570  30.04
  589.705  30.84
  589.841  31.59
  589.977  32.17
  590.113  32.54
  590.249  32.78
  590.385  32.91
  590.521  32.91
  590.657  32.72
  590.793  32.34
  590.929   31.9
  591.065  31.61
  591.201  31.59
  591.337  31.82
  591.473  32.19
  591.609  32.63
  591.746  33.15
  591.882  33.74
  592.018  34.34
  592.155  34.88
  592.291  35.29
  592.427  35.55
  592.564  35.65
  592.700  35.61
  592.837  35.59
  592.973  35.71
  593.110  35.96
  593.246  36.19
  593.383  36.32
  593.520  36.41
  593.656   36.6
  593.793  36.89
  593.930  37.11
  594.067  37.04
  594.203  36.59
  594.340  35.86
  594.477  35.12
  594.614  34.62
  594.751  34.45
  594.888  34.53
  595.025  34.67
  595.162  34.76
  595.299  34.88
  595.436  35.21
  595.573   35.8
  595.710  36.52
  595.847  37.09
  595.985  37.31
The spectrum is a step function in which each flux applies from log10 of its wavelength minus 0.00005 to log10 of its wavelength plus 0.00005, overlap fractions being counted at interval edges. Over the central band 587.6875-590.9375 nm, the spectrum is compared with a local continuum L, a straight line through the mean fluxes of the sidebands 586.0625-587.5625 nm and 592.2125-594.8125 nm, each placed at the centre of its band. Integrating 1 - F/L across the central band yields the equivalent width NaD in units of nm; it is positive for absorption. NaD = 0.38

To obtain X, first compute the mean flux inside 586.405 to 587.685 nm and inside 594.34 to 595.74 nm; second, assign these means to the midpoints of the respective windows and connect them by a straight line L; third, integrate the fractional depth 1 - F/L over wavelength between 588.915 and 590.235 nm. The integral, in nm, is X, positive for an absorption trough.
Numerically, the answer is 0.22 nm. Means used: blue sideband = 37.1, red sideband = 35.1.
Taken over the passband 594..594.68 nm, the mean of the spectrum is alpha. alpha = 35.9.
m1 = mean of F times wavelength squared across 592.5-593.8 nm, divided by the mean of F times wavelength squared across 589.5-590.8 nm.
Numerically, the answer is 1.14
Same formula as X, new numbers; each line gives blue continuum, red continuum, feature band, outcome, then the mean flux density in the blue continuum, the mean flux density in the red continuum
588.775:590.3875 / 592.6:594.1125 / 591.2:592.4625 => 0.02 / 30.7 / 36.3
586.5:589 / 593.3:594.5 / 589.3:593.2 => 0.31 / 35.1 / 36.5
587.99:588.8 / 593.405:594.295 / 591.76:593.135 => 0.02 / 32.9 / 36.7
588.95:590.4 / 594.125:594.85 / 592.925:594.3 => -0.08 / 30.7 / 35.3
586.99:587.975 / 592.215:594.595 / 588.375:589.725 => 0.24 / 37.2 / 36.1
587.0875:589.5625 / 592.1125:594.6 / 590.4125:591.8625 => 0.10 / 33.4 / 36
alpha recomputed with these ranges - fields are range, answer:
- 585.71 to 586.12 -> 35.3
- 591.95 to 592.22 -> 34.5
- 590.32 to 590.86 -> 32.7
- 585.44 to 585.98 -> 35.8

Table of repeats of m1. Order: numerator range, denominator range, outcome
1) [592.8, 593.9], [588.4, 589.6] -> 1.22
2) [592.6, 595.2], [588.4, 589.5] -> 1.20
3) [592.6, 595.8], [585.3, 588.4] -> 1.02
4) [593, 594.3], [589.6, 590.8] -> 1.15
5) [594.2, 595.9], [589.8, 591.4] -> 1.11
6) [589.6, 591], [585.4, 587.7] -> 0.89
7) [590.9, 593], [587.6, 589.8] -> 1.07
